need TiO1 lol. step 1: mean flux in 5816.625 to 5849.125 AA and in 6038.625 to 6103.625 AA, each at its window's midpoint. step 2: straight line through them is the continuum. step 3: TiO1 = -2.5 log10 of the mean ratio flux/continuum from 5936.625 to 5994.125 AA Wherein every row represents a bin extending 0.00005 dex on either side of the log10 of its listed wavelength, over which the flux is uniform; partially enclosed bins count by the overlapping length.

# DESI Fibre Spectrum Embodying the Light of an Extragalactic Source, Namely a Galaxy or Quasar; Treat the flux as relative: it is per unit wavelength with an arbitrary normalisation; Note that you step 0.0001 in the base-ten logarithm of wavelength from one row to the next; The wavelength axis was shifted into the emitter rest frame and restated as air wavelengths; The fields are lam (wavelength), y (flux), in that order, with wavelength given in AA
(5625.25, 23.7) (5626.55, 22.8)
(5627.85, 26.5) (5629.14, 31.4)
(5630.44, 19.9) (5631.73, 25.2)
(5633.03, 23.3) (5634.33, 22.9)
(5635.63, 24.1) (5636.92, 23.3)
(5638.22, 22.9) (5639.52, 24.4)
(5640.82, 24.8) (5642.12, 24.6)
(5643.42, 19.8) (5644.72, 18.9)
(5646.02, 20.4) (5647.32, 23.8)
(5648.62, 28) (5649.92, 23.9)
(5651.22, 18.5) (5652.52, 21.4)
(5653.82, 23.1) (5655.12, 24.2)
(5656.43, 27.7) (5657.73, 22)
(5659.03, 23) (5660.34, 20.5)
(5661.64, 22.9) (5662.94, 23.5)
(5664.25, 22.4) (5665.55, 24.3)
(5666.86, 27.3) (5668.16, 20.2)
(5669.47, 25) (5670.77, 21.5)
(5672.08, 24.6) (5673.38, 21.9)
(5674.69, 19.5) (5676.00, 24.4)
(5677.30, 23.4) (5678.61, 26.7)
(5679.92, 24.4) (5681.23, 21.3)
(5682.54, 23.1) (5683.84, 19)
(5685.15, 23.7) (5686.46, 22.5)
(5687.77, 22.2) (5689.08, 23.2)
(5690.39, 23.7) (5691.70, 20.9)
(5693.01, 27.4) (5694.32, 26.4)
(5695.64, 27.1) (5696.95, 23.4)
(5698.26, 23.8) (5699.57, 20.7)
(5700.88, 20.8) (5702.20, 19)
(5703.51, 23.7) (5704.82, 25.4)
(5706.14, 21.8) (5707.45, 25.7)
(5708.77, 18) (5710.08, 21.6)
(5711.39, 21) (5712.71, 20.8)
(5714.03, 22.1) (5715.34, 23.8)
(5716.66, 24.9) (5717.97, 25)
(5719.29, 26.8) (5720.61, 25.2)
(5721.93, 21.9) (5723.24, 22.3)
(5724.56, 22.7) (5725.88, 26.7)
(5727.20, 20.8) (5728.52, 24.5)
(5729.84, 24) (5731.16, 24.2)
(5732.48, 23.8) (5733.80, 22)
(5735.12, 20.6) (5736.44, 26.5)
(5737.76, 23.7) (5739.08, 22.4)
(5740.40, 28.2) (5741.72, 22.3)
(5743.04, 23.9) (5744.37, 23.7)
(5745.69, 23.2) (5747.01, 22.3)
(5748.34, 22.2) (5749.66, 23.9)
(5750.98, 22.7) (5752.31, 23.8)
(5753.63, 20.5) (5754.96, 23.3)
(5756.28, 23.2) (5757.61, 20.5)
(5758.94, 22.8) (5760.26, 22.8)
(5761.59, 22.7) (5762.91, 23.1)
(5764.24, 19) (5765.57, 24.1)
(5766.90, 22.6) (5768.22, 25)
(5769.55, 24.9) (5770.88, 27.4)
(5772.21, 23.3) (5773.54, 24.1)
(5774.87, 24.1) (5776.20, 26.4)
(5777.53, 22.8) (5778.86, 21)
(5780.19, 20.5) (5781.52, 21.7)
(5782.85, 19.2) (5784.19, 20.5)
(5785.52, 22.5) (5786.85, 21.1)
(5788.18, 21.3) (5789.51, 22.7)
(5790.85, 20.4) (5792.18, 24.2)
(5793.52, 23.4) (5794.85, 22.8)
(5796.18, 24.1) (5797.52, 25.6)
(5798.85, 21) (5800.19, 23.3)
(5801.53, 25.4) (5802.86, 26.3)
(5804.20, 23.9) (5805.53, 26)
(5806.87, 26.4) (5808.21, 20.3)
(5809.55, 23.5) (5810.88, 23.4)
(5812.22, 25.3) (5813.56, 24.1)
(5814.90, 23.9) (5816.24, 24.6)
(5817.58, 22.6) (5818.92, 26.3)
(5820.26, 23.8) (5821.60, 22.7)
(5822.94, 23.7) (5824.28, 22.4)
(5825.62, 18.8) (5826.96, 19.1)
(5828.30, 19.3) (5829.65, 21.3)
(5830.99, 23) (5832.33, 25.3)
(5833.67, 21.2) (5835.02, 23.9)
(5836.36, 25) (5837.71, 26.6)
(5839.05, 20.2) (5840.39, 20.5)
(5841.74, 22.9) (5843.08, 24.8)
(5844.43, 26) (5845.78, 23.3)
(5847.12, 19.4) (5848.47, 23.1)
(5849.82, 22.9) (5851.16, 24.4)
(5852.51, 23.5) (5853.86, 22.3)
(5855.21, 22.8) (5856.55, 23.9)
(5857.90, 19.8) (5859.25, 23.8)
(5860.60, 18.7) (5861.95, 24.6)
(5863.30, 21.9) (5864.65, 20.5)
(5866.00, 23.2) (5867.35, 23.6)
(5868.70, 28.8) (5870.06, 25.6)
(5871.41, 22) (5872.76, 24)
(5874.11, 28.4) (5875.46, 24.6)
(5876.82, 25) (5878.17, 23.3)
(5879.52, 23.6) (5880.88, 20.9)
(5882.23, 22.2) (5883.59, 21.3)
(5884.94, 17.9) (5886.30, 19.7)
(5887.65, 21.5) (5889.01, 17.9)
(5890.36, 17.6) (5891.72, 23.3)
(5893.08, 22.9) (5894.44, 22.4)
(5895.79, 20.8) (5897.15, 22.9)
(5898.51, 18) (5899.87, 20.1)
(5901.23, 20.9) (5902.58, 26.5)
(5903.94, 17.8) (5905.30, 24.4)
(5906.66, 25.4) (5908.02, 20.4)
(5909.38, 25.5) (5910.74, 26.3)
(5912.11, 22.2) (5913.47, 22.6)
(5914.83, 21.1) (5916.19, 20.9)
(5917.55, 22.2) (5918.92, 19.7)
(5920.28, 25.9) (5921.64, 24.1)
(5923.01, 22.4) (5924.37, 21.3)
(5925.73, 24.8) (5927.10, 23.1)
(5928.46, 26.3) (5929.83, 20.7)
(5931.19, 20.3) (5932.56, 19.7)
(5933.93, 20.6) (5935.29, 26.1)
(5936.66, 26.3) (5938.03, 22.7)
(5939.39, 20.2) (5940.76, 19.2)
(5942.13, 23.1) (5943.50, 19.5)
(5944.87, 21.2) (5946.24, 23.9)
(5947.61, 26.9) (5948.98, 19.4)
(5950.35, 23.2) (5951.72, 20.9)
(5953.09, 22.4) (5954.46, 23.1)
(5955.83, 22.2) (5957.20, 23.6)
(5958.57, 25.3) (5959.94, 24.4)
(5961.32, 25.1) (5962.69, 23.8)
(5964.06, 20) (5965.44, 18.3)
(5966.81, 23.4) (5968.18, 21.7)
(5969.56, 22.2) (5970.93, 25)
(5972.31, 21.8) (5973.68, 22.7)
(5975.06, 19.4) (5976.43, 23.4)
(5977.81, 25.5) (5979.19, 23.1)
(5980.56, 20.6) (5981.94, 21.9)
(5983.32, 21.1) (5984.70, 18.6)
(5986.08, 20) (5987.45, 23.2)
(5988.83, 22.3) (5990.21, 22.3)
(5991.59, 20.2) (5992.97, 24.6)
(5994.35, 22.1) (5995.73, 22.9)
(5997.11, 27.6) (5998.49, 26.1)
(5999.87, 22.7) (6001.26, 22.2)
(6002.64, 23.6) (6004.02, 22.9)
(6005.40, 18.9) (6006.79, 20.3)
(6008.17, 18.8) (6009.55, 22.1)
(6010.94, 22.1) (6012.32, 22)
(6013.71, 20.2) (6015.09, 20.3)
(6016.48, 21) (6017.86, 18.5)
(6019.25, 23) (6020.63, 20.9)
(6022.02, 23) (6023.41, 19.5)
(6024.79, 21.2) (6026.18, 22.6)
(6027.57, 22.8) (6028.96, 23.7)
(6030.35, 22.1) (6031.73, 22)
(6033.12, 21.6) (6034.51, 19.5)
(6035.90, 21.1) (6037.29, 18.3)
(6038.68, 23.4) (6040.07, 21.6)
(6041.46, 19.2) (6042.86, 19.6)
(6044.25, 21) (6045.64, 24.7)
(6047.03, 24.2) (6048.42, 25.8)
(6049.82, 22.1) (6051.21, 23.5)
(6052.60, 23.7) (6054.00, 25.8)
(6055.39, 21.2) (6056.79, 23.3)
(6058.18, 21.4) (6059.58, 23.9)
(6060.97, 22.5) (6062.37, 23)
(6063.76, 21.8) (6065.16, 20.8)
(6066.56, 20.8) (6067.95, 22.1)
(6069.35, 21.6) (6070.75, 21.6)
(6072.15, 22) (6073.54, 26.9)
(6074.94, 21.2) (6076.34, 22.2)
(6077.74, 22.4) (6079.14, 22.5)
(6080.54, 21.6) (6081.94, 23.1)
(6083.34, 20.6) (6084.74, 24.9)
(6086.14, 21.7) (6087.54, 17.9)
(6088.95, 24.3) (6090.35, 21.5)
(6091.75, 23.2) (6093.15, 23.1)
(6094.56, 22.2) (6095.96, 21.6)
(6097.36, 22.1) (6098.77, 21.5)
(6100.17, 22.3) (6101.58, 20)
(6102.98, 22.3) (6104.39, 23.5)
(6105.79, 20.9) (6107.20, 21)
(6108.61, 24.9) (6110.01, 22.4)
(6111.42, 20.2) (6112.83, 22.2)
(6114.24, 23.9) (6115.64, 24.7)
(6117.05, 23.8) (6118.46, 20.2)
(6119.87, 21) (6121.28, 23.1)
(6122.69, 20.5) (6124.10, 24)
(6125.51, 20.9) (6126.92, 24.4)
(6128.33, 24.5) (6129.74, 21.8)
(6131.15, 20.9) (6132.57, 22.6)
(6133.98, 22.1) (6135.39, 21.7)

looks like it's 0.01 mag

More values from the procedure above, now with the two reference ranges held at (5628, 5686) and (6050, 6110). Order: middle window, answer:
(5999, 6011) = 0.05 mag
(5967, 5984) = 0.01 mag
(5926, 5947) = 0.02 mag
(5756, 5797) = 0.01 mag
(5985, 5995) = 0.03 mag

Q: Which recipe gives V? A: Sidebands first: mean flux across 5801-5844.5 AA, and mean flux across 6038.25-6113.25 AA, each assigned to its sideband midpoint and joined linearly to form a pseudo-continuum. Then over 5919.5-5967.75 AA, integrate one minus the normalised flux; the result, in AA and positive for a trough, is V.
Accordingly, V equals 0.4 AA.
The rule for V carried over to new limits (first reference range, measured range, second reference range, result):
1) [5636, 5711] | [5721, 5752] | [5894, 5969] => -0.8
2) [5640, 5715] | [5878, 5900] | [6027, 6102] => 1.6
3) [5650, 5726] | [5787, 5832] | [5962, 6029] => -1.1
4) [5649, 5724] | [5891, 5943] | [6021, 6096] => 0.2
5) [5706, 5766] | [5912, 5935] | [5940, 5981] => 0.3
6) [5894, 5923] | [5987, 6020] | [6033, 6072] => 0.2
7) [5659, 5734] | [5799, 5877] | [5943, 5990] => -2.1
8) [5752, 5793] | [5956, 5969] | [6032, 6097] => -0.3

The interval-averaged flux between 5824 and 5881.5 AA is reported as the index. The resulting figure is 23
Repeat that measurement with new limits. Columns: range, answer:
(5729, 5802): 23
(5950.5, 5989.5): 22.3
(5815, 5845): 22.9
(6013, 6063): 22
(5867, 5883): 24.3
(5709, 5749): 23.4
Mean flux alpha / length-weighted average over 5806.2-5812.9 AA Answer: 23.8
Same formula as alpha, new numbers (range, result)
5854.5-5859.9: 22.6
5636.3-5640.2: 23.5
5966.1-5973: 22.8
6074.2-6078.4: 22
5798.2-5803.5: 24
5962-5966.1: 20.7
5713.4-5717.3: 23.6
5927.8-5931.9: 22.4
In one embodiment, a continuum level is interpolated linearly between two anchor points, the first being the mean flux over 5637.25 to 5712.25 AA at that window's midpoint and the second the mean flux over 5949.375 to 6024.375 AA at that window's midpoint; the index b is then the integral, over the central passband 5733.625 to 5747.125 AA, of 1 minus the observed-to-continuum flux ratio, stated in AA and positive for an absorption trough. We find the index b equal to -0.5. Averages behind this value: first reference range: 23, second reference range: 22.1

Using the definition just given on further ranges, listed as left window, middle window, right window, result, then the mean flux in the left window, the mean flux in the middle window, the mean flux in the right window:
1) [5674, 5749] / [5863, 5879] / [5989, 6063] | -1.14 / 23.2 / 24.3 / 22.1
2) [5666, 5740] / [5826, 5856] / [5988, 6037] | -0.15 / 23.2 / 22.7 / 21.9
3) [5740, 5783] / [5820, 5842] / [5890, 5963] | 0.53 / 23.1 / 22.3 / 22.5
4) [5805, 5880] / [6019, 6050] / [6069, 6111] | 0.85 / 23.3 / 21.8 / 22.2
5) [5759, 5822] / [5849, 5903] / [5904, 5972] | 1.20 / 23.3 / 22.4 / 22.7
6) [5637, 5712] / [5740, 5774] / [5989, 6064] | -0.70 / 23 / 23.2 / 22.1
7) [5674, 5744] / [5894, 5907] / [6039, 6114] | 0.54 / 23.3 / 21.8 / 22.3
